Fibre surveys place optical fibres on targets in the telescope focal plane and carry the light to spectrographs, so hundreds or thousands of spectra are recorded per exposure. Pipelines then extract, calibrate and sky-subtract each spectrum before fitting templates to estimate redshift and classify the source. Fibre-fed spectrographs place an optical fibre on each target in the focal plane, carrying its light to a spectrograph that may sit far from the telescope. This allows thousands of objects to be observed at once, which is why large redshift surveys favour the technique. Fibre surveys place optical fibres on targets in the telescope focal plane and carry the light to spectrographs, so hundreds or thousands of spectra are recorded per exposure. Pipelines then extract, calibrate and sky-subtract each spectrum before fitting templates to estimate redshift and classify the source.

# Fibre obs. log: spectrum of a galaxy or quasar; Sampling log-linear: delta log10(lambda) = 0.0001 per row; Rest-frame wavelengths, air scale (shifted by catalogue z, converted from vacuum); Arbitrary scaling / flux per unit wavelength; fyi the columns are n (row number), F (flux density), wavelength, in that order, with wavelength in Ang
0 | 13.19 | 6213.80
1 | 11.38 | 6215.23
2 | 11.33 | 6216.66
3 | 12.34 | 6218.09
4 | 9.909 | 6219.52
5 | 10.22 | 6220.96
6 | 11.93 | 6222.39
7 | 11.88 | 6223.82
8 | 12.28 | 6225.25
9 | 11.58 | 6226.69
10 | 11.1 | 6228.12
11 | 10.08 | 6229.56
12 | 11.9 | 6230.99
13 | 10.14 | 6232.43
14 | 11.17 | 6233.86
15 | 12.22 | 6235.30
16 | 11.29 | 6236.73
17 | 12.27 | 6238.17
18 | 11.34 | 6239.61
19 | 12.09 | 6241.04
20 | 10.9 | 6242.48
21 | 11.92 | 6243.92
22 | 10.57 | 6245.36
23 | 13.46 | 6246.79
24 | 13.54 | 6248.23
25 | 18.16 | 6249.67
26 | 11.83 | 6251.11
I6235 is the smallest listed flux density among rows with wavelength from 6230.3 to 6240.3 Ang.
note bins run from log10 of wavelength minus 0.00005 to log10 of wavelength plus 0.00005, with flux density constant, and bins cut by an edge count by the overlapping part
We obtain 10.14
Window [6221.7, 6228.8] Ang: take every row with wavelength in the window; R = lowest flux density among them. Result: 11.1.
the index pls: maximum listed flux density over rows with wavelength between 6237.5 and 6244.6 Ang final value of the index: 12.27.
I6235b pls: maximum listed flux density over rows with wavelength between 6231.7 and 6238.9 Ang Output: 12.27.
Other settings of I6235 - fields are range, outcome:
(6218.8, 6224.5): 9.909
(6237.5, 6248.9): 10.57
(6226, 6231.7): 10.08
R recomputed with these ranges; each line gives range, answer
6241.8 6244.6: 10.9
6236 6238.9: 11.29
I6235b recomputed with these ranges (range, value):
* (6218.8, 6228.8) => 12.28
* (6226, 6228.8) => 11.58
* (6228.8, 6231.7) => 11.9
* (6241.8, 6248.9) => 13.54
